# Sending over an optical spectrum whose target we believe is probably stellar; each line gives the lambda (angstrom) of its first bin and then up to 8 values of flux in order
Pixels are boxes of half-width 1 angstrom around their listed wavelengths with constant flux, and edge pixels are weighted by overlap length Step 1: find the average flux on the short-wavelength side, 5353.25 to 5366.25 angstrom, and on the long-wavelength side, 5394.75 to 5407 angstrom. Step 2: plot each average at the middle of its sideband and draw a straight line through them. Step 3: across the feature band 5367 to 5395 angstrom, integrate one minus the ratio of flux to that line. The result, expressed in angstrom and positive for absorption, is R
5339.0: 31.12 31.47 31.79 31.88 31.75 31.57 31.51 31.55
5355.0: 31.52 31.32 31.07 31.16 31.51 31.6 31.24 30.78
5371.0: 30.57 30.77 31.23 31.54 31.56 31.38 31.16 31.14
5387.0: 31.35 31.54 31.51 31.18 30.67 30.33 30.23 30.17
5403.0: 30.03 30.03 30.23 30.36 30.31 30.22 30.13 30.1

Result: -0.4 angstrom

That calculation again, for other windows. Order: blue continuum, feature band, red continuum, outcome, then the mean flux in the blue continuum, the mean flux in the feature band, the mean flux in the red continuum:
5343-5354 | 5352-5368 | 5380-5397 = 0.1 angstrom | 31.7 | 31.4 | 31.2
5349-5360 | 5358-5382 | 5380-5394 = 0.1 angstrom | 31.4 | 31.2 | 31.3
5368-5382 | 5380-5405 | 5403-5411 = -0.2 angstrom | 31.1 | 30.9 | 30.2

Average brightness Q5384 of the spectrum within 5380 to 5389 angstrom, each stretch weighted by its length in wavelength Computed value 31.3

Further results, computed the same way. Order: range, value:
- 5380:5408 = 30.8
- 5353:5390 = 31.3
